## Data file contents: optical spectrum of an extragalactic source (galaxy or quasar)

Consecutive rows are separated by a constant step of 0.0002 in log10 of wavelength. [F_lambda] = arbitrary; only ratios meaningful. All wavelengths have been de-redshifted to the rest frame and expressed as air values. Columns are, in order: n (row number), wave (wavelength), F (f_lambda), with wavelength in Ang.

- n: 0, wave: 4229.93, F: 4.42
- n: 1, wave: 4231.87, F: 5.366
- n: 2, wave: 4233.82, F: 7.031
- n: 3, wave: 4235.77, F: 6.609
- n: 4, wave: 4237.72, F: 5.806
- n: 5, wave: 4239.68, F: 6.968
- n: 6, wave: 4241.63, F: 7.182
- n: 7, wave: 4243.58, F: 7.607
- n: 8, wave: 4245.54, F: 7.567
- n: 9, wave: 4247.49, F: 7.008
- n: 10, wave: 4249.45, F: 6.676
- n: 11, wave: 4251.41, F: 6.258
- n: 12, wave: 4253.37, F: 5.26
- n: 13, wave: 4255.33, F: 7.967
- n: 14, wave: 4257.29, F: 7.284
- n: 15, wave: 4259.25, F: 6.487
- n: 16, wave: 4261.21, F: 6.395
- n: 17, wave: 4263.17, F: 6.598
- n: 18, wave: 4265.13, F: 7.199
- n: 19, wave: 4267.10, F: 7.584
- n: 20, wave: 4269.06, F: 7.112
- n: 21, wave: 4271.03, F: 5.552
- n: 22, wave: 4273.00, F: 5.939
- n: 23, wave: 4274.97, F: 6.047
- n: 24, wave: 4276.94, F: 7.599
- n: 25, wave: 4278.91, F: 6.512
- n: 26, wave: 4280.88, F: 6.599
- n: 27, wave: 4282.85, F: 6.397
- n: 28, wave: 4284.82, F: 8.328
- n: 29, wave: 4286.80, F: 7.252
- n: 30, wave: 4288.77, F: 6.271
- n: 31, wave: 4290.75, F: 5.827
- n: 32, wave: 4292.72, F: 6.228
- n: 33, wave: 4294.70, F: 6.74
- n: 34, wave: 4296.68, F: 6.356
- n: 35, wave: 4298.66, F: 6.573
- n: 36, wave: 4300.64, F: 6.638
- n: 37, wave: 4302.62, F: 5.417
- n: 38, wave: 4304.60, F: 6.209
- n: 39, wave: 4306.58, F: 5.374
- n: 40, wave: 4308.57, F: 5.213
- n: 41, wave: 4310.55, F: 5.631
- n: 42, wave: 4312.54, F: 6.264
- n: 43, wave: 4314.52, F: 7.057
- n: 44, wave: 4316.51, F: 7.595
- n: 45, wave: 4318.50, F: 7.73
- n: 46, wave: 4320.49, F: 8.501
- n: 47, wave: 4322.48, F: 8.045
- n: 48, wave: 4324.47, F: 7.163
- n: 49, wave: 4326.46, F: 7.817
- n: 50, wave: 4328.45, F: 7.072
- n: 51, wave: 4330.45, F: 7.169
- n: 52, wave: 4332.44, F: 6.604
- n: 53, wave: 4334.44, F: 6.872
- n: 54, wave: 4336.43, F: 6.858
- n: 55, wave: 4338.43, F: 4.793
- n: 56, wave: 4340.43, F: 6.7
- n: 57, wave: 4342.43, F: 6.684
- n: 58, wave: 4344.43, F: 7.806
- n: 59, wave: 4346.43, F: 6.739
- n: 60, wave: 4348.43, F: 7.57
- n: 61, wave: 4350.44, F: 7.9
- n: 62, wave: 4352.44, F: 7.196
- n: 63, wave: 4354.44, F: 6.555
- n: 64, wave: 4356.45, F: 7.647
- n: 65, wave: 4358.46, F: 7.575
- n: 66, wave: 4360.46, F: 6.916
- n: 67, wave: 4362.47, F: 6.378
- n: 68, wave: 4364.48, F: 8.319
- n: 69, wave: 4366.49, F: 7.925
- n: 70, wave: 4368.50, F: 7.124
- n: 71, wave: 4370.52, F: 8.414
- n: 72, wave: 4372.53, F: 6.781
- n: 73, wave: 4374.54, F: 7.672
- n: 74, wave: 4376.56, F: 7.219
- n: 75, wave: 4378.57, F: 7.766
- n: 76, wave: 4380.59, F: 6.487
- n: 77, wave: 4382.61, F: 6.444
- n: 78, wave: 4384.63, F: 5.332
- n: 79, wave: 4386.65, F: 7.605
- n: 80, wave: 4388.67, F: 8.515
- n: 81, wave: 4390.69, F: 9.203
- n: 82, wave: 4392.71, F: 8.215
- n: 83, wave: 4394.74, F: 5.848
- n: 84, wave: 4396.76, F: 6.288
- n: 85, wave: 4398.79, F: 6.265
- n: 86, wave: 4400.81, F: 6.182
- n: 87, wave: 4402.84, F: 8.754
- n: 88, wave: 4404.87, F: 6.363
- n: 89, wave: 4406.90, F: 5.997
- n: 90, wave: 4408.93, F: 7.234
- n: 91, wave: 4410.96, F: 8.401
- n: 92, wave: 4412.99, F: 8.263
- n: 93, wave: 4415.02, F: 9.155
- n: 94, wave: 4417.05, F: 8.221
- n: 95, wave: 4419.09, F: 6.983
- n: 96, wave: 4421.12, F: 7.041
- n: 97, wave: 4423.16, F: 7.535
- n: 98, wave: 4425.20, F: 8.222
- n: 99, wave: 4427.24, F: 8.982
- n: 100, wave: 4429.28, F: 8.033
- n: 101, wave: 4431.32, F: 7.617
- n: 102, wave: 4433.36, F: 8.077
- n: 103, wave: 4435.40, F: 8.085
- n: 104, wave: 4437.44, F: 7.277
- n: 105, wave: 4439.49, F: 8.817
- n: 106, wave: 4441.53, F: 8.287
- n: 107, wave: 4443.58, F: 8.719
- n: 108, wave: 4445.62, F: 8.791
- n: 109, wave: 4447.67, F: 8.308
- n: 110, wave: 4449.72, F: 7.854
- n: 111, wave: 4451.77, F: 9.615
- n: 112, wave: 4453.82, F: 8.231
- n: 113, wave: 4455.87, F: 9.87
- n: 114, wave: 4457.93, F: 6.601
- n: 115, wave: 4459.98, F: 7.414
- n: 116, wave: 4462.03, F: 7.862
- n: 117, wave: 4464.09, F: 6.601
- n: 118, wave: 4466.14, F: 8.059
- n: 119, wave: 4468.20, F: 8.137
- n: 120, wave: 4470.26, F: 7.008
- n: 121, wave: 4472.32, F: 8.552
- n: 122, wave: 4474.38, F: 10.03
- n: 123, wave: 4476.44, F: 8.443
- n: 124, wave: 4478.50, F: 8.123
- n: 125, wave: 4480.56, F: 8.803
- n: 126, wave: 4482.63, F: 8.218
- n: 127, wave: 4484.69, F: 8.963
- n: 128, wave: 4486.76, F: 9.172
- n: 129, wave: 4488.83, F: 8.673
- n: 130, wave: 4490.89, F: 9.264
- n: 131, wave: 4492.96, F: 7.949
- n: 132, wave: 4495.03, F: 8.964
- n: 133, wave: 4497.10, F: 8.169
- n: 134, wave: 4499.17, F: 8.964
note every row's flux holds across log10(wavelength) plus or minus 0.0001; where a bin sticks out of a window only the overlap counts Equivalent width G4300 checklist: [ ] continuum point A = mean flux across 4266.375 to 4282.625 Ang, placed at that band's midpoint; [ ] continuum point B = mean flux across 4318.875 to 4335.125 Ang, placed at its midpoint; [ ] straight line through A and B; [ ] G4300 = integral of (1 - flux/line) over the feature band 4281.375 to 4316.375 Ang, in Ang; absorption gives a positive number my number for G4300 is 3.0 Ang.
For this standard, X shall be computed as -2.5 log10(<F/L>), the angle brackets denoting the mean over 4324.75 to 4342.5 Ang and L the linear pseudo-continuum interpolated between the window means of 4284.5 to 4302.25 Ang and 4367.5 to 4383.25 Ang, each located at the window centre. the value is 0.03 mag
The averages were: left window 6.58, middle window 6.75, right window 7.25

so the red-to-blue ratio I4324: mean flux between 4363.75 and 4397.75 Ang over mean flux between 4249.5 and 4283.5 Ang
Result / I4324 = 1.11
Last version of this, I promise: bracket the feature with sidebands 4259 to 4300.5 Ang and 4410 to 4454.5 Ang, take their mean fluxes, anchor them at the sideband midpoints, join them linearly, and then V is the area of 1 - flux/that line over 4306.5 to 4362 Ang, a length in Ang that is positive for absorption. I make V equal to 1.7 Ang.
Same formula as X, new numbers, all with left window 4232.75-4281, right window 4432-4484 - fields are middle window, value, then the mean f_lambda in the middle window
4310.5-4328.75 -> -0.02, 7.38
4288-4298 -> 0.12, 6.29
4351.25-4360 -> 0.03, 7.24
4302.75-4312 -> 0.26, 5.62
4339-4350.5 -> 0.05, 7.08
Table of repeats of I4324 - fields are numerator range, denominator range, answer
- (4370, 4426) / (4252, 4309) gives 1.13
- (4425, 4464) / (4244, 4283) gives 1.22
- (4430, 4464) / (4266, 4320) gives 1.25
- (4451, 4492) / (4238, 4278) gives 1.23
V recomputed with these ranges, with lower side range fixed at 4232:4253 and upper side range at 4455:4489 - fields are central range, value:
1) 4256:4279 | 0.7 Ang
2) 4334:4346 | 1.3 Ang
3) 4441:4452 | -0.6 Ang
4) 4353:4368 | 0.4 Ang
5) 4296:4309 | 2.1 Ang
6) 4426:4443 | -0.3 Ang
